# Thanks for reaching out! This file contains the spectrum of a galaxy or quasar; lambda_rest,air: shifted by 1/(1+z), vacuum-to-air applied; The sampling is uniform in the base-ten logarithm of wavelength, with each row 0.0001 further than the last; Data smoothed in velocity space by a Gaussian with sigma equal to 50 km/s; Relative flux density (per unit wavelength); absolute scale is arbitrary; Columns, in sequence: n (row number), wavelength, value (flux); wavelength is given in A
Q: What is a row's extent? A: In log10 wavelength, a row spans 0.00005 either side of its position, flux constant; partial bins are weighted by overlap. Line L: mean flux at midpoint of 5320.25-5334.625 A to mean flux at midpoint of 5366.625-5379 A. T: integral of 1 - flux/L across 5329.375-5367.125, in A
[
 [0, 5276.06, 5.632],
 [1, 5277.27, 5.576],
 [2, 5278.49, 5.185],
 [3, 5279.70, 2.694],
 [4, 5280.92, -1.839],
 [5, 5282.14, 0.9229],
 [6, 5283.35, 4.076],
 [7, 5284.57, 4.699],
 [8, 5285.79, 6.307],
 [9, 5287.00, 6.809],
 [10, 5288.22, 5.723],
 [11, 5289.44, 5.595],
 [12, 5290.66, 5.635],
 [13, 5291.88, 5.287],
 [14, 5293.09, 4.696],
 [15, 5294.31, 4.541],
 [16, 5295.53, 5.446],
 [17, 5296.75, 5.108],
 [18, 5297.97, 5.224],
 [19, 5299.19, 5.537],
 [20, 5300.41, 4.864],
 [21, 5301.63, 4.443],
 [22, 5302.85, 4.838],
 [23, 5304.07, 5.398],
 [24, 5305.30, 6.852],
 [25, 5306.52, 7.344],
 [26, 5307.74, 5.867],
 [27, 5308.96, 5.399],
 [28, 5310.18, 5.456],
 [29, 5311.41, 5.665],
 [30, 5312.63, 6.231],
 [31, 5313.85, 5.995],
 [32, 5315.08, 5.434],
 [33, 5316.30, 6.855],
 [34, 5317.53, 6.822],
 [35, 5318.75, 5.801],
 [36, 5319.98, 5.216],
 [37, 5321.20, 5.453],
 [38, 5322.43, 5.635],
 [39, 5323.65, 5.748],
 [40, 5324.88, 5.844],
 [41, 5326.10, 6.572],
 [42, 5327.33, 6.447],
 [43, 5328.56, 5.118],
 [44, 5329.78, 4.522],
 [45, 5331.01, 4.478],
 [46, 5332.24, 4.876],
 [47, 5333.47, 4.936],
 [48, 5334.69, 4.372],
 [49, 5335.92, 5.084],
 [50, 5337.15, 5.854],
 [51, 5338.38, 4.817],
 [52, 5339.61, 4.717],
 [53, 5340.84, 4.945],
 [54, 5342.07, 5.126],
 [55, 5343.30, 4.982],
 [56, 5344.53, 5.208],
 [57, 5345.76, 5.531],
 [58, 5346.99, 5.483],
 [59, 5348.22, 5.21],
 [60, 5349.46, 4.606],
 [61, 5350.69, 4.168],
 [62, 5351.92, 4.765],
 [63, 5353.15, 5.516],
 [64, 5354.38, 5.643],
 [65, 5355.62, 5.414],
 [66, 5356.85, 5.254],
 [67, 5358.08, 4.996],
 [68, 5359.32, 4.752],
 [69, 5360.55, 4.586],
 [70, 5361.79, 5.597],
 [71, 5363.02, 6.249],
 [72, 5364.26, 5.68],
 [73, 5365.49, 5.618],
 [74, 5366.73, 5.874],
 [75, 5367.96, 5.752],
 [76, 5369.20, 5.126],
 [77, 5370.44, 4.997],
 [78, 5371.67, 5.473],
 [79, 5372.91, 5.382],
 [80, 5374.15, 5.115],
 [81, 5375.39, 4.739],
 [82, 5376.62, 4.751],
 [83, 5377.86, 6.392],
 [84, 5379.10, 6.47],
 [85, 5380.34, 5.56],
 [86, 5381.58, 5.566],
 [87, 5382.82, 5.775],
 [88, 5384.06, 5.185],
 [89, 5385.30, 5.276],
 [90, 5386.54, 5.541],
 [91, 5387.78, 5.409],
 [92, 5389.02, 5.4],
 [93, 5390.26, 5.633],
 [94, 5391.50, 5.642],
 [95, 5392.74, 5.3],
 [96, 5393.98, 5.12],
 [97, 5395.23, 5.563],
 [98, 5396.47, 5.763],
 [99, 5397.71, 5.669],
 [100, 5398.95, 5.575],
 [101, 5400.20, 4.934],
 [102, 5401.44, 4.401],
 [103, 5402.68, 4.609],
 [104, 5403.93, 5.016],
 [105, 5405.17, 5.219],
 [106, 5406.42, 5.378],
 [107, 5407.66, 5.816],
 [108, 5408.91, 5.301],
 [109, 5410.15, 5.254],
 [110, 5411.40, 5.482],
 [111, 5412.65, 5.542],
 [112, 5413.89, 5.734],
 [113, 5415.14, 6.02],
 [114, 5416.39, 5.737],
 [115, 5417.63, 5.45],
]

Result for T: 1.8 A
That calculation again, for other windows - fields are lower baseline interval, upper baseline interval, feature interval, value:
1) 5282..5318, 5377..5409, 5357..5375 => 0.3 A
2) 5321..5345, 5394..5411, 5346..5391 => -1.0 A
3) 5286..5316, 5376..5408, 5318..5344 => 1.2 A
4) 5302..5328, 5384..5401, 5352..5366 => 0.7 A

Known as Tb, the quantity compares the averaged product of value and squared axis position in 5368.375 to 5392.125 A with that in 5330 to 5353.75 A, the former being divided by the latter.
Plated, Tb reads 1.11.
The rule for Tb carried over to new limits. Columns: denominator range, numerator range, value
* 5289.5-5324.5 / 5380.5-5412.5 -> 0.99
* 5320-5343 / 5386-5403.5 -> 1.04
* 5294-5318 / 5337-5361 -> 0.91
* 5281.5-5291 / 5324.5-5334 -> 1.10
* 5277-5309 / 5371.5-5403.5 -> 1.14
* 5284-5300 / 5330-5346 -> 0.93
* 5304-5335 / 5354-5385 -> 0.97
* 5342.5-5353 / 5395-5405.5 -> 1.05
